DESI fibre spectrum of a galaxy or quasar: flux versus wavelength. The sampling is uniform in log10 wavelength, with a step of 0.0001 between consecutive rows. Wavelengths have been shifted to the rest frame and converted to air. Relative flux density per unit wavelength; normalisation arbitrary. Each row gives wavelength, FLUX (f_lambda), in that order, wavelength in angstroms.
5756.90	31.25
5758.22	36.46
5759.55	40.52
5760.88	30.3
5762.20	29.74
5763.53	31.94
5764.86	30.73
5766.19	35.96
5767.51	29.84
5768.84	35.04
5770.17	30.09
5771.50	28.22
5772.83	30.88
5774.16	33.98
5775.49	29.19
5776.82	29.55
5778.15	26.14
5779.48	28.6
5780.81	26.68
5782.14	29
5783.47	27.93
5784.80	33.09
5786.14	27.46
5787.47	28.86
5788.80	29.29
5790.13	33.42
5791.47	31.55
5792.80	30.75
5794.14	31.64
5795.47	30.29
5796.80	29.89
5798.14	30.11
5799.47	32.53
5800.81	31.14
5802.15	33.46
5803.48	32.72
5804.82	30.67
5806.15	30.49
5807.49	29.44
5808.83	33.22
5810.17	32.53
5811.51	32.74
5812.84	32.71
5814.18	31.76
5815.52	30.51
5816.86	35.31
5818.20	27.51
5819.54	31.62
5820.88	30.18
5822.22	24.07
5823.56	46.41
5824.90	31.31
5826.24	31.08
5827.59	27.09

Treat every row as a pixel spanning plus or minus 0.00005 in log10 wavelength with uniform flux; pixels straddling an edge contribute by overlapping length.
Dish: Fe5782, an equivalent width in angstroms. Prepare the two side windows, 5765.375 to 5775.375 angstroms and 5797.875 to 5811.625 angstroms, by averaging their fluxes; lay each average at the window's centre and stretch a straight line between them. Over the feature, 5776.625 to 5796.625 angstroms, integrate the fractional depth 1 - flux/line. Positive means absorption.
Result 1.4 angstroms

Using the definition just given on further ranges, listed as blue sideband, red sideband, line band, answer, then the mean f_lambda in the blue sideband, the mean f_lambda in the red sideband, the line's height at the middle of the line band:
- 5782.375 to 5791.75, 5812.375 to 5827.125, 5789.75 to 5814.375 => -0.53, 30.1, 31.9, 31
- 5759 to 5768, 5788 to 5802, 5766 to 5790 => 1.52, 32.7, 31.1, 32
